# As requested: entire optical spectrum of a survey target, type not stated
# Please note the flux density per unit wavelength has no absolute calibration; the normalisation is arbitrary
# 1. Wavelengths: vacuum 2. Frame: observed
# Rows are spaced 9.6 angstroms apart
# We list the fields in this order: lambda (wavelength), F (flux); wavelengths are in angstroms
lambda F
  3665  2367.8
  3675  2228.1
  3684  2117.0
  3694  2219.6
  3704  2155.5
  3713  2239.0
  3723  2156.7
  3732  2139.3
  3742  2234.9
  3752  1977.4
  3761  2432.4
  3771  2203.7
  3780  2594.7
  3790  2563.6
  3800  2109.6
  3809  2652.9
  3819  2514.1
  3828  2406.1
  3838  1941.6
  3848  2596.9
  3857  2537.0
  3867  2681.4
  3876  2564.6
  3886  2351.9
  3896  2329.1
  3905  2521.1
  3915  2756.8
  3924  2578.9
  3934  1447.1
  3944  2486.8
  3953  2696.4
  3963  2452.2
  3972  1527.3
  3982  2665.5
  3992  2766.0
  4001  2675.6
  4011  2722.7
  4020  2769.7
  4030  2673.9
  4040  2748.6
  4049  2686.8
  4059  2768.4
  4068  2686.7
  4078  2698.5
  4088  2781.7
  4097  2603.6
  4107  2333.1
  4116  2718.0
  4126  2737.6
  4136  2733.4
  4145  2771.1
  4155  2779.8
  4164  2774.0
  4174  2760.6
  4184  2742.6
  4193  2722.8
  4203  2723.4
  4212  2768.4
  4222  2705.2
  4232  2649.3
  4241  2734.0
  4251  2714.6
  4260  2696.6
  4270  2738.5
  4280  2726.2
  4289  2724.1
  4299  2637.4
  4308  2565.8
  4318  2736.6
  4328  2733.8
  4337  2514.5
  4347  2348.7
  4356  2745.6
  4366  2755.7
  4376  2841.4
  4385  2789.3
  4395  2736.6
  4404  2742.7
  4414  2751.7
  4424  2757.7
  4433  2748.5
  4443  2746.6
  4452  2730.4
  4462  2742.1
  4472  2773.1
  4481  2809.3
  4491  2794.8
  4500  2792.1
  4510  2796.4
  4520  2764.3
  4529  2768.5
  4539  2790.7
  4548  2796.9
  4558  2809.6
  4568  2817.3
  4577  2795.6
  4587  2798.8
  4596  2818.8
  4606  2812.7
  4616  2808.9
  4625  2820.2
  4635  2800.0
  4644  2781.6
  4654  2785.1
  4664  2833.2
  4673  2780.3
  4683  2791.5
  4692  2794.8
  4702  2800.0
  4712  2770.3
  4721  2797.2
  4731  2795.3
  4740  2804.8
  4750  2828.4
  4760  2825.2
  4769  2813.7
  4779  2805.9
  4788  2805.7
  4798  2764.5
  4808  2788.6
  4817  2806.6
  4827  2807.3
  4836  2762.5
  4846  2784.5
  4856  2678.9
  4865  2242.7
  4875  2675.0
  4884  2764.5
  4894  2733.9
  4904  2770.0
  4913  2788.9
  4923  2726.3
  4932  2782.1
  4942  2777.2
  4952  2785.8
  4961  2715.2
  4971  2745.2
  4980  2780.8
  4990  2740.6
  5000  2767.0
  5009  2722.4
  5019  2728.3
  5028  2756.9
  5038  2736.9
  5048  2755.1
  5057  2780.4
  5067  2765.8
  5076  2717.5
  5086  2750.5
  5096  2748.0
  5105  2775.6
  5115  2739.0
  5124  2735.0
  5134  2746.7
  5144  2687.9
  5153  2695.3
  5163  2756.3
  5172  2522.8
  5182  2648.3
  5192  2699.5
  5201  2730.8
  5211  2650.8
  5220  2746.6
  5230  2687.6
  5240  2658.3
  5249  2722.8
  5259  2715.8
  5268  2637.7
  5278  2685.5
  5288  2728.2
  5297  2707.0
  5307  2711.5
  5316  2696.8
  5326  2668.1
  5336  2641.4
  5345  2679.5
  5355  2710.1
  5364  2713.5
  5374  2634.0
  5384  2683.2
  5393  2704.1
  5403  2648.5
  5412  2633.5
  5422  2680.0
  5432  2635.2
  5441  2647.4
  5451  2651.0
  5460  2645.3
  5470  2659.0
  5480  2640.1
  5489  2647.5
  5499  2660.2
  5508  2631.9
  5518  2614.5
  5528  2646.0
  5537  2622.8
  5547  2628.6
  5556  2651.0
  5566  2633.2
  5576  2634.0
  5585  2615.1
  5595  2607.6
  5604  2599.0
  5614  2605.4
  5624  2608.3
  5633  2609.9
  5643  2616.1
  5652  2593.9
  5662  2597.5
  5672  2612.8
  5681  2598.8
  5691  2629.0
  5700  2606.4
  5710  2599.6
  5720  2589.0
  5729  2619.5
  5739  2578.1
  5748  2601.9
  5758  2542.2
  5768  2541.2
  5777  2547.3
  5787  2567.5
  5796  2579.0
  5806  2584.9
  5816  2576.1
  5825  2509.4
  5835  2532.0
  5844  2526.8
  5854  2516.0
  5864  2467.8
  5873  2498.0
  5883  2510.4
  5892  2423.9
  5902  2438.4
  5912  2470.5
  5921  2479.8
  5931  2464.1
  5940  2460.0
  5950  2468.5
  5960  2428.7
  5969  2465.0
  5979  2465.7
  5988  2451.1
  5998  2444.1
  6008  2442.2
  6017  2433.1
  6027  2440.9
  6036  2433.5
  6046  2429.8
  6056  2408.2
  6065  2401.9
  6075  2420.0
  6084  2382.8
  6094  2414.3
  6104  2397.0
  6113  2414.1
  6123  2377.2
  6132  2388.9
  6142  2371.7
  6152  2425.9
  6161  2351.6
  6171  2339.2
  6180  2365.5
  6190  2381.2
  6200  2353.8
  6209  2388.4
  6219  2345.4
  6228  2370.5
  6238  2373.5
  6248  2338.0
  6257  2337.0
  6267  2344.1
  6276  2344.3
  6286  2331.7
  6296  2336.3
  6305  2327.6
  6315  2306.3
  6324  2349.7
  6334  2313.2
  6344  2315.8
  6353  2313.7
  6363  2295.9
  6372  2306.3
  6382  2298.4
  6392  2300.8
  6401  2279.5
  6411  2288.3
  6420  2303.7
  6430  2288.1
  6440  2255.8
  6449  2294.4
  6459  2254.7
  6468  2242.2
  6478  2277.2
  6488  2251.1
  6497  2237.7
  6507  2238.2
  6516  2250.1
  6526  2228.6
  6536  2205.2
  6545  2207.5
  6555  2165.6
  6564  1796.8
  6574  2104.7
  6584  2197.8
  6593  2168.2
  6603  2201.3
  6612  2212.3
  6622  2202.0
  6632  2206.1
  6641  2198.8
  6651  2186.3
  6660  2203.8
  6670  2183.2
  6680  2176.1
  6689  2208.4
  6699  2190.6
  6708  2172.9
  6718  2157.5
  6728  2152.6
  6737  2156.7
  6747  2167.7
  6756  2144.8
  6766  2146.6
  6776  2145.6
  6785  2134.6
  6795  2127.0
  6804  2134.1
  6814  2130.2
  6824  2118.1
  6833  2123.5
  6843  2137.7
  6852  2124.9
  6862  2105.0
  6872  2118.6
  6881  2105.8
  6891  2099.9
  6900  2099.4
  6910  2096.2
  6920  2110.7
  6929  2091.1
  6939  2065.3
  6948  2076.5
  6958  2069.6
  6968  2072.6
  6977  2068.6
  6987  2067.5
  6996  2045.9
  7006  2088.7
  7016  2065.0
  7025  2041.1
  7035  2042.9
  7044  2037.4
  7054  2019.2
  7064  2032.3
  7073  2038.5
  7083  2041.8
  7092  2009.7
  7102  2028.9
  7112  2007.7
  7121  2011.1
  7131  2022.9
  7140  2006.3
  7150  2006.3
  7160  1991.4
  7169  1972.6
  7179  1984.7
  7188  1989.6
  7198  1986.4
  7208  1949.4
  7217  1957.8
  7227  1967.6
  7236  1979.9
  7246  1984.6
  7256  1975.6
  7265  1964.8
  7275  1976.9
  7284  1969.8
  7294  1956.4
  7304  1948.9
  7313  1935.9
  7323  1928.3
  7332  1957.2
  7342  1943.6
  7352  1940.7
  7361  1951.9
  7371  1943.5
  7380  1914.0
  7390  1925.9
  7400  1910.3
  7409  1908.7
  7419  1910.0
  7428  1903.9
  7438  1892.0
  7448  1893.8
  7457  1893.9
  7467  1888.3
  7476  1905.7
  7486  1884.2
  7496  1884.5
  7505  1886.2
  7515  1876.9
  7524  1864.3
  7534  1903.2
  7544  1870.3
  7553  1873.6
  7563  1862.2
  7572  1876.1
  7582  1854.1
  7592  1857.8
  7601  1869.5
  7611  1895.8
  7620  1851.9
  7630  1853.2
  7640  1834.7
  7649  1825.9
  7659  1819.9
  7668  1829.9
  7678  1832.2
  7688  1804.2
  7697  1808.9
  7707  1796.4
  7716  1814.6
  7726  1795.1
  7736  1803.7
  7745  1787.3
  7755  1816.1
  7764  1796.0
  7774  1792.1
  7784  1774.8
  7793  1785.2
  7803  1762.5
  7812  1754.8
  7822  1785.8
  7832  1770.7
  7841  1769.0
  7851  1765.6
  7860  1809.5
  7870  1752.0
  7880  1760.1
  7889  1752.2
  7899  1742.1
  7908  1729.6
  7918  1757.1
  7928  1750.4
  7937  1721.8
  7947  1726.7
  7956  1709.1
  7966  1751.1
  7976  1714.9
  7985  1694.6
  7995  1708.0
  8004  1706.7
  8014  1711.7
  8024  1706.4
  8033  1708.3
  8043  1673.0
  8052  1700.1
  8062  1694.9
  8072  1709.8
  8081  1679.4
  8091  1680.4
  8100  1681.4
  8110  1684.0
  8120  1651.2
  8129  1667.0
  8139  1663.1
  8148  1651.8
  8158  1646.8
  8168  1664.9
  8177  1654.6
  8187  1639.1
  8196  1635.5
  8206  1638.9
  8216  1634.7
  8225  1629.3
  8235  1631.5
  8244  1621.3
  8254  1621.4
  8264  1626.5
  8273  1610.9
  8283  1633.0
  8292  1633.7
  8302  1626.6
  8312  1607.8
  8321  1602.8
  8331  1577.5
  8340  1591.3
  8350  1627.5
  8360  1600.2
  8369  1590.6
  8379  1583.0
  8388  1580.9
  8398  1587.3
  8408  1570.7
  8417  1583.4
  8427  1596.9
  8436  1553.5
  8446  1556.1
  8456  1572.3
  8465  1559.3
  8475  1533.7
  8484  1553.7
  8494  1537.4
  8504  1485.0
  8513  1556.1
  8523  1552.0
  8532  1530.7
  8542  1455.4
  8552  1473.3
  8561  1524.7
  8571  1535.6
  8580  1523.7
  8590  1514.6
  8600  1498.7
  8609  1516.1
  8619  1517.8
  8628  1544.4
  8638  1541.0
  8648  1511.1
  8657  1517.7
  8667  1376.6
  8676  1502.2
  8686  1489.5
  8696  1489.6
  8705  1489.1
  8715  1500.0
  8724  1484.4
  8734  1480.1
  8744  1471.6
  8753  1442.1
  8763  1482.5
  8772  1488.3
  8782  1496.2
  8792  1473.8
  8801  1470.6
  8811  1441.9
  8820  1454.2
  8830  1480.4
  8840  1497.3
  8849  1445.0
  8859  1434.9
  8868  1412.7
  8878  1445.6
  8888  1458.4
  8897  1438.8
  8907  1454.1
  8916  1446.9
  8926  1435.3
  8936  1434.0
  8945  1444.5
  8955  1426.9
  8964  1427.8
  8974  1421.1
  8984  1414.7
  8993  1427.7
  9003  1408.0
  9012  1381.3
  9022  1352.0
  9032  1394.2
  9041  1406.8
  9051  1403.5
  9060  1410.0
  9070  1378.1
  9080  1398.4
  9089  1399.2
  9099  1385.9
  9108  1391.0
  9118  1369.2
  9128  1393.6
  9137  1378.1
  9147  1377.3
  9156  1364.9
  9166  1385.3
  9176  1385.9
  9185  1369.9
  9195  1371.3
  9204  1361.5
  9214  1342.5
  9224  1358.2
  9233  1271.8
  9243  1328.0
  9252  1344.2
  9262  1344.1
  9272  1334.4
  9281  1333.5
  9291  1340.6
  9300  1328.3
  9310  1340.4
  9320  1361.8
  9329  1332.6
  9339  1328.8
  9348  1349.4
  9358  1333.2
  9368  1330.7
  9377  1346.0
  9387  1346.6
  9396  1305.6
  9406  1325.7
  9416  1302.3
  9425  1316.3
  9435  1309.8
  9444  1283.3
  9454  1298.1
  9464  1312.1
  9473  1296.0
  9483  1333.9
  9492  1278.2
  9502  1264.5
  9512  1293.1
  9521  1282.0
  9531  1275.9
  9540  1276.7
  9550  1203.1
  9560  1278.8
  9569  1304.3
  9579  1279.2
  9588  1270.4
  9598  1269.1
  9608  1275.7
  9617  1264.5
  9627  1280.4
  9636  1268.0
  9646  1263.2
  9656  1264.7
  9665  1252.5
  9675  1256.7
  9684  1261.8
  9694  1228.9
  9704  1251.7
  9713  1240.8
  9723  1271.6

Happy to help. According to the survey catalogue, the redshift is 0.000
